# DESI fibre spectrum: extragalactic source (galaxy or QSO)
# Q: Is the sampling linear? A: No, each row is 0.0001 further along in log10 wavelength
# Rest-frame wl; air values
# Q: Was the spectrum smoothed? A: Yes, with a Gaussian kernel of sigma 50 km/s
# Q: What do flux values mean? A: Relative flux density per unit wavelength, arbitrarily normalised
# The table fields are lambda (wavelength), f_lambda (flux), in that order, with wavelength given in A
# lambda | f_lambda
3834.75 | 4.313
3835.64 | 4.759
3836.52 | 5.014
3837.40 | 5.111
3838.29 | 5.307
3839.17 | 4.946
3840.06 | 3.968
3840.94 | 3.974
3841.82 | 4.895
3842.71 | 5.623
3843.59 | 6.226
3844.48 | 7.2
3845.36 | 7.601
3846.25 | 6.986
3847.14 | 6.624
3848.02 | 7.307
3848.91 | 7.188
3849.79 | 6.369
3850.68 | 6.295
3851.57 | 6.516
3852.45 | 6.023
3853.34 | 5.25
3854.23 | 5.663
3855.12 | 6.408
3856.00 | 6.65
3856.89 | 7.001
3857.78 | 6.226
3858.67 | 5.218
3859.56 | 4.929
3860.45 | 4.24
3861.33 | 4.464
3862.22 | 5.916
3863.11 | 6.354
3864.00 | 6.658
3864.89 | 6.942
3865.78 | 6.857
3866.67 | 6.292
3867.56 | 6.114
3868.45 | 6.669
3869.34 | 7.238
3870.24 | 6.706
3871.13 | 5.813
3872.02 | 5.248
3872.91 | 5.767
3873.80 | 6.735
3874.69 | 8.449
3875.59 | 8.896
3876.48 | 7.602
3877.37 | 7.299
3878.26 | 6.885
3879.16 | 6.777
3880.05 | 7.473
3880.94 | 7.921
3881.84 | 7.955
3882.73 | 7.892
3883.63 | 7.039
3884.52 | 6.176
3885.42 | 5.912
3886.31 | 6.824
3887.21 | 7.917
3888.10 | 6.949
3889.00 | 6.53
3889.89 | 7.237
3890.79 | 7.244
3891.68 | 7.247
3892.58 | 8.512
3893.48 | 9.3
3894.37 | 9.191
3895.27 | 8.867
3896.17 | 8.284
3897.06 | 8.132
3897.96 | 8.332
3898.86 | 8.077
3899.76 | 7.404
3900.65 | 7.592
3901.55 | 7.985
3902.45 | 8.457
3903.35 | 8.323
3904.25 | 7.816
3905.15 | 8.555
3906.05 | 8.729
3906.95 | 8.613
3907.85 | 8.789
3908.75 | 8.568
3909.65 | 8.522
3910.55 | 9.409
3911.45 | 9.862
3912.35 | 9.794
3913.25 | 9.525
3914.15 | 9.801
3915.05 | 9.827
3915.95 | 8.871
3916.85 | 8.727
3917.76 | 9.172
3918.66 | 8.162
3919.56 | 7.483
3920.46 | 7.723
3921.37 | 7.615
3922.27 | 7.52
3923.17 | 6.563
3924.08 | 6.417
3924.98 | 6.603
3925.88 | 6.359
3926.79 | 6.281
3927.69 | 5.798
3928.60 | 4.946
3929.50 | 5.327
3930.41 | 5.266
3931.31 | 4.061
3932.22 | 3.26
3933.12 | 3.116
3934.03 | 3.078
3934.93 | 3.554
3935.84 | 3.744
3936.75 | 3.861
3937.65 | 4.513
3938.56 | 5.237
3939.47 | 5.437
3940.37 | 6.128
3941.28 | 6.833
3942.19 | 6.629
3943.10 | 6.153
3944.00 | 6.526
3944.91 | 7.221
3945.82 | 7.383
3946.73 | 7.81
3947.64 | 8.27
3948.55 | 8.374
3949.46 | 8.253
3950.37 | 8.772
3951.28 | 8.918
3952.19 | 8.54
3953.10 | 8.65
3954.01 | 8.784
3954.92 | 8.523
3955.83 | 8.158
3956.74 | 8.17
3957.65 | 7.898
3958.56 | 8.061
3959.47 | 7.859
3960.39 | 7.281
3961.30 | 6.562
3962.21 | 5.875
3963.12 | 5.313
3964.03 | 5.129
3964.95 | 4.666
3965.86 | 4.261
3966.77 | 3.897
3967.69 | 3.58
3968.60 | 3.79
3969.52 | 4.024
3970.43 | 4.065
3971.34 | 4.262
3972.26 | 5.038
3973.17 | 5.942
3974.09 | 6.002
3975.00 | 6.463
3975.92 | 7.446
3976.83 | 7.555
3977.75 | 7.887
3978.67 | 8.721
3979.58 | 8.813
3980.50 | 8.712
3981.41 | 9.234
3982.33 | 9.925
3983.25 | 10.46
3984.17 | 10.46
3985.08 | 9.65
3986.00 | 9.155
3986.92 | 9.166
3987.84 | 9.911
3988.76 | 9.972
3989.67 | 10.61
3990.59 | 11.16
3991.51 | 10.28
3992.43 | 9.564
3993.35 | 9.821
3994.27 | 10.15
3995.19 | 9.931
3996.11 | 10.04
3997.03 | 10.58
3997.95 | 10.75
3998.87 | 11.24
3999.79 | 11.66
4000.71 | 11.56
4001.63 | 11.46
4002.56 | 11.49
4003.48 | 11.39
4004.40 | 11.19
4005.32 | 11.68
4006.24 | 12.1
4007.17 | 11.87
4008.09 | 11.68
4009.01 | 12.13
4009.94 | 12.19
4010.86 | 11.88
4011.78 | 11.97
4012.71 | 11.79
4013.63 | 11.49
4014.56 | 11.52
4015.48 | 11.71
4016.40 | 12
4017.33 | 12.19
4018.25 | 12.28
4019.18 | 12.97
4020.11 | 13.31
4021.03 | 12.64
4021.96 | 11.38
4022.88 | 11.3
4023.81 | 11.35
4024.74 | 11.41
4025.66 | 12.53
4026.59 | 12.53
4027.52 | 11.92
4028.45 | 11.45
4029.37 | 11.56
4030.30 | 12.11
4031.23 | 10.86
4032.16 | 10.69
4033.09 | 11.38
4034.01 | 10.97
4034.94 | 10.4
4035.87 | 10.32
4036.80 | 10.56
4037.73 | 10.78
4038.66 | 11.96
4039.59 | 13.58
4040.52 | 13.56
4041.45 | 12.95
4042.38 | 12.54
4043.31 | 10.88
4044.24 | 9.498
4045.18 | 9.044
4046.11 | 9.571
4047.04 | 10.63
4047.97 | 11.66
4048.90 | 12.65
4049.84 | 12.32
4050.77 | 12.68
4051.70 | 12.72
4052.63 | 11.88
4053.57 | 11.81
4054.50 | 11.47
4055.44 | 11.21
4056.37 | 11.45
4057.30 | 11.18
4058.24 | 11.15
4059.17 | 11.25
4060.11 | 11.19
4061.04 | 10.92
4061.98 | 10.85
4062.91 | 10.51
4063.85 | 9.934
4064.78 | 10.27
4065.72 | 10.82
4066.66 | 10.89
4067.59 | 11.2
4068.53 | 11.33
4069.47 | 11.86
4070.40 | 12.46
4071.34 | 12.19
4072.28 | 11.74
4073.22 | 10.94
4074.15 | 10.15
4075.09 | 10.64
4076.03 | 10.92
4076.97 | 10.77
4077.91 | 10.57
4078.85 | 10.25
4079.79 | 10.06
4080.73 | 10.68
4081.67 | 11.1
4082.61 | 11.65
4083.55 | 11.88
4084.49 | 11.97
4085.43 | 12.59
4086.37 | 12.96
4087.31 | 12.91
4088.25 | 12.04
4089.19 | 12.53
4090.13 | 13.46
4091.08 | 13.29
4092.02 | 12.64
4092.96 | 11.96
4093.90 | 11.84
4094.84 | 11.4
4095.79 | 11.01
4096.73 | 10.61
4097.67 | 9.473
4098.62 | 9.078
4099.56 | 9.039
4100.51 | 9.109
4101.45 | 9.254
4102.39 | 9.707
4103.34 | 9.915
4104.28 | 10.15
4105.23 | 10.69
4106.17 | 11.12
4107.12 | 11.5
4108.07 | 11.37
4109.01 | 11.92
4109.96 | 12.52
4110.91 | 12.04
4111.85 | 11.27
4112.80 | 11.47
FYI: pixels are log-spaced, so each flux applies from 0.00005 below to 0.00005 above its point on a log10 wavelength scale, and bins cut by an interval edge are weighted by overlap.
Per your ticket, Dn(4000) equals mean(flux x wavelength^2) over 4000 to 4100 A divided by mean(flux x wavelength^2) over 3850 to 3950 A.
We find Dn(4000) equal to 1.78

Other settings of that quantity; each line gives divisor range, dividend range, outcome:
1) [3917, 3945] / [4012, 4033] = 2.13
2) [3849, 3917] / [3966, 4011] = 1.31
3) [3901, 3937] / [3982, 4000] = 1.48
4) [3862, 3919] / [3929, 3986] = 0.88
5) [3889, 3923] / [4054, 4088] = 1.45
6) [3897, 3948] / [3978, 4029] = 1.63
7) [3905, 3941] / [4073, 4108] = 1.76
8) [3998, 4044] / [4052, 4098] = 1.00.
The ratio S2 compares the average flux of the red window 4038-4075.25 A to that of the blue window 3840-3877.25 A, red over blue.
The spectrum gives 1.8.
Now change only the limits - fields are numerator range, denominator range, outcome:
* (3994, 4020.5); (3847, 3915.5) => 1.58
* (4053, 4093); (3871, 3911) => 1.48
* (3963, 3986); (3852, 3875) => 1.09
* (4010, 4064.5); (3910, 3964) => 1.65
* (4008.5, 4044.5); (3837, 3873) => 1.95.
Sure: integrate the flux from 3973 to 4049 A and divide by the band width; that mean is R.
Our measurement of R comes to 10.8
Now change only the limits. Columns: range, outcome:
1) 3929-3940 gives 4.23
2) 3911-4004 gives 7.6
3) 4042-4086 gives 11.2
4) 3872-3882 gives 7.32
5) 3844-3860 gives 6.41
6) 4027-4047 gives 11.3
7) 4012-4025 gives 12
